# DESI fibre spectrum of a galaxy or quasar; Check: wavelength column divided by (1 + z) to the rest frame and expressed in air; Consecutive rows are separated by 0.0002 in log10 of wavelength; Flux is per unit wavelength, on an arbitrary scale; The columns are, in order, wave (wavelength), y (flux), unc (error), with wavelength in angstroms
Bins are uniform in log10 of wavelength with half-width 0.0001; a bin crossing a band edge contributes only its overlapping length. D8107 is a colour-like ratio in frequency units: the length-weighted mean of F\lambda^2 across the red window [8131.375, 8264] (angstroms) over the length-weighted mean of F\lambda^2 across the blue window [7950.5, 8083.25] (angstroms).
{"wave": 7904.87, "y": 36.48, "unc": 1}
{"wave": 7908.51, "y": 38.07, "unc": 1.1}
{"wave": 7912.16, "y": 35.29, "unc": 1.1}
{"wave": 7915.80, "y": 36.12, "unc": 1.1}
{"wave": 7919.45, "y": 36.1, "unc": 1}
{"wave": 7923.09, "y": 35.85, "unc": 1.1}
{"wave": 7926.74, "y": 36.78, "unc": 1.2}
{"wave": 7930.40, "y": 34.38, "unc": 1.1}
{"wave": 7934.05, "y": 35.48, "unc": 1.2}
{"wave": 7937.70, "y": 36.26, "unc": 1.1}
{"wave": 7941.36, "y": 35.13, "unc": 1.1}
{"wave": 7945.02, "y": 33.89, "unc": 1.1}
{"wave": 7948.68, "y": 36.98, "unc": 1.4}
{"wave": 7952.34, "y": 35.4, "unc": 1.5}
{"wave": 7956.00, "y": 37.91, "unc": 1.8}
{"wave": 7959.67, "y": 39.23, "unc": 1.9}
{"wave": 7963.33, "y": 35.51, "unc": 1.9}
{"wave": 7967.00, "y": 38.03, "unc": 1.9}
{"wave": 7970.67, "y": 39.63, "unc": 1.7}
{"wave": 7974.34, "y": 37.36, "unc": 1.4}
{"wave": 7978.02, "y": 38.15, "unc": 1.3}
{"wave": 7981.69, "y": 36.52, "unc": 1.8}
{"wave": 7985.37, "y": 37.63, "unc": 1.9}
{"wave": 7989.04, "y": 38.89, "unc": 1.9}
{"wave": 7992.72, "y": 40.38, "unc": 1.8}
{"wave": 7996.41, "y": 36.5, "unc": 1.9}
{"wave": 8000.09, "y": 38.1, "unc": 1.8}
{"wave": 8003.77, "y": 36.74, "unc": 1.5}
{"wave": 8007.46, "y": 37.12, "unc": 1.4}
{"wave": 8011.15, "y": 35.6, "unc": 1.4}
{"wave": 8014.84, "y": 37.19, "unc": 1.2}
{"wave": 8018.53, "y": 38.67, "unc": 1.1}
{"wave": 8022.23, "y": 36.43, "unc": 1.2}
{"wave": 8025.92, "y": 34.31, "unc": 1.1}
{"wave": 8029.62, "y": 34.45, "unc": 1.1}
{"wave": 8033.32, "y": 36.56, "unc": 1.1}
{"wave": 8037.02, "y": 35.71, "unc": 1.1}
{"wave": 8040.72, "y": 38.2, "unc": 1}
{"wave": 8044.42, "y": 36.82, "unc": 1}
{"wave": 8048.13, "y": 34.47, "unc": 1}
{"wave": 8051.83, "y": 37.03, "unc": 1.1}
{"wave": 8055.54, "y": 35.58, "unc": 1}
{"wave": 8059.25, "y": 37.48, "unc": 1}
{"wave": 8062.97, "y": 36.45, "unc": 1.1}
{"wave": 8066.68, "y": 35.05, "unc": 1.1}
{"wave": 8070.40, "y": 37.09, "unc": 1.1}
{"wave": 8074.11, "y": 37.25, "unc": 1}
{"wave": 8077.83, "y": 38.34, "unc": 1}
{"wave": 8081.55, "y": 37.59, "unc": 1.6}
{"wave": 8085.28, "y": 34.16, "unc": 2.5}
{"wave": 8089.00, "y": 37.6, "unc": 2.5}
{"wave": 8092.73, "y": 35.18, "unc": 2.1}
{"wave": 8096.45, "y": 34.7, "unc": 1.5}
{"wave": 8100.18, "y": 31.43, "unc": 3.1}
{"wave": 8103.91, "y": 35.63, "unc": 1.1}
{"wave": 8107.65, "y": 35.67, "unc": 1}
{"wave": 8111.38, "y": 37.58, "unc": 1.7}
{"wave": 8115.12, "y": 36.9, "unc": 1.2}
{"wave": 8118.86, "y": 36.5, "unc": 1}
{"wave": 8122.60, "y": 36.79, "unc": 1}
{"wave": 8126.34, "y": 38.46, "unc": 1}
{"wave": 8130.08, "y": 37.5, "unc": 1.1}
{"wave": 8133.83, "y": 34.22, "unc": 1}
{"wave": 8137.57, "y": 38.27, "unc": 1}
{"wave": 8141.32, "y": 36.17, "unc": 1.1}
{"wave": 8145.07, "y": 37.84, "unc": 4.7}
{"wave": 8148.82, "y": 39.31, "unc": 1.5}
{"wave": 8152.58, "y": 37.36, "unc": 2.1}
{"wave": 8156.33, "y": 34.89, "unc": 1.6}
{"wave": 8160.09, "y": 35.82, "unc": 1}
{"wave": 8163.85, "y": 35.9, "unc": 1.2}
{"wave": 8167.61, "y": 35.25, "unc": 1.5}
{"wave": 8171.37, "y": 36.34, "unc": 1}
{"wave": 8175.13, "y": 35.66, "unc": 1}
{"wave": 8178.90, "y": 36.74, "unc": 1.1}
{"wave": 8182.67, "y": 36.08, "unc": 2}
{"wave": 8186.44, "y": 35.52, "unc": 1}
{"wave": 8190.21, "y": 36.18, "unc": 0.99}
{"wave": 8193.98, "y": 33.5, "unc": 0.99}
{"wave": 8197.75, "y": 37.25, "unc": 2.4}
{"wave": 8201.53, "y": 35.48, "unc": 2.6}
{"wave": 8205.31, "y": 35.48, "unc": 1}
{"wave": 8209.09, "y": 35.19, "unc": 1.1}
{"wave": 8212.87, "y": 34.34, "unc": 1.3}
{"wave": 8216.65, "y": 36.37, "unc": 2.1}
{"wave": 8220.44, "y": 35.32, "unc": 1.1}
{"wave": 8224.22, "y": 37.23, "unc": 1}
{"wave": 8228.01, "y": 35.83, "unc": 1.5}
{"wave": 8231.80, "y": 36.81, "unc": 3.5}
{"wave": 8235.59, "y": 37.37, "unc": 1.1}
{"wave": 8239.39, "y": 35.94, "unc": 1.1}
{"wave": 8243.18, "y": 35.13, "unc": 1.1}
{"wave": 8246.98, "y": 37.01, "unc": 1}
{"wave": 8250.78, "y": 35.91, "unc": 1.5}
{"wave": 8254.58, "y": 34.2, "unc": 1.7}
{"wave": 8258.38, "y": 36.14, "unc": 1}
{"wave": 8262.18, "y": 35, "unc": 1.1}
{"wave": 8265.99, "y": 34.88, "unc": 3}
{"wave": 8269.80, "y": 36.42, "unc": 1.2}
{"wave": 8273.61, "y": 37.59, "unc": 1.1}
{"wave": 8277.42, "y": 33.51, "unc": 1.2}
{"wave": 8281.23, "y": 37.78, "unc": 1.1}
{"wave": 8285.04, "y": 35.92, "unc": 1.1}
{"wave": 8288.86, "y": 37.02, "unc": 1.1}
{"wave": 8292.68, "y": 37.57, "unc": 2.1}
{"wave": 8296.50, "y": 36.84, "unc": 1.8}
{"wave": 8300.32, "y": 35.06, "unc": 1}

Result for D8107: 1.0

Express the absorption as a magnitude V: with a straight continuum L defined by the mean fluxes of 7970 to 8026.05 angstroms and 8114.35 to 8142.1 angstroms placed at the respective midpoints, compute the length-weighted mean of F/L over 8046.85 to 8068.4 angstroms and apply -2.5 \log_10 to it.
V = 0.03 mag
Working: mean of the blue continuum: 37.5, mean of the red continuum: 36.9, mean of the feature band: 36.1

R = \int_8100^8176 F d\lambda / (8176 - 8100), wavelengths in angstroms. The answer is 36.5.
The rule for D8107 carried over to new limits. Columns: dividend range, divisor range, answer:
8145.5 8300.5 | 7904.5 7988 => 1.05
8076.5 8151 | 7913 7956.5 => 1.07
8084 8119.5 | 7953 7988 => 0.97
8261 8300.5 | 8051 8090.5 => 1.04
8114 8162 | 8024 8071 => 1.05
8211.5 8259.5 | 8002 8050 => 1.04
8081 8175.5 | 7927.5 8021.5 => 1.02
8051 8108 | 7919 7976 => 1.02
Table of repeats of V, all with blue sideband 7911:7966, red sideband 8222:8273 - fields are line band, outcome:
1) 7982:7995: -0.074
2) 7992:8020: -0.040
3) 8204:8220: 0.021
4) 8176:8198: 0.008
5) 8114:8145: -0.026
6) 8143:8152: -0.067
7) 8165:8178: 0.006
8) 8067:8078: -0.031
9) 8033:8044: -0.025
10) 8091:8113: 0.032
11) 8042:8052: -0.001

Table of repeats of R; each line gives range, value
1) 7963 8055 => 37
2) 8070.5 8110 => 35.8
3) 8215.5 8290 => 36.1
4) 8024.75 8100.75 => 36.1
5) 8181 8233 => 35.7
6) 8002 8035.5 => 36.3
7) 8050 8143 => 36.3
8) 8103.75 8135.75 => 36.6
